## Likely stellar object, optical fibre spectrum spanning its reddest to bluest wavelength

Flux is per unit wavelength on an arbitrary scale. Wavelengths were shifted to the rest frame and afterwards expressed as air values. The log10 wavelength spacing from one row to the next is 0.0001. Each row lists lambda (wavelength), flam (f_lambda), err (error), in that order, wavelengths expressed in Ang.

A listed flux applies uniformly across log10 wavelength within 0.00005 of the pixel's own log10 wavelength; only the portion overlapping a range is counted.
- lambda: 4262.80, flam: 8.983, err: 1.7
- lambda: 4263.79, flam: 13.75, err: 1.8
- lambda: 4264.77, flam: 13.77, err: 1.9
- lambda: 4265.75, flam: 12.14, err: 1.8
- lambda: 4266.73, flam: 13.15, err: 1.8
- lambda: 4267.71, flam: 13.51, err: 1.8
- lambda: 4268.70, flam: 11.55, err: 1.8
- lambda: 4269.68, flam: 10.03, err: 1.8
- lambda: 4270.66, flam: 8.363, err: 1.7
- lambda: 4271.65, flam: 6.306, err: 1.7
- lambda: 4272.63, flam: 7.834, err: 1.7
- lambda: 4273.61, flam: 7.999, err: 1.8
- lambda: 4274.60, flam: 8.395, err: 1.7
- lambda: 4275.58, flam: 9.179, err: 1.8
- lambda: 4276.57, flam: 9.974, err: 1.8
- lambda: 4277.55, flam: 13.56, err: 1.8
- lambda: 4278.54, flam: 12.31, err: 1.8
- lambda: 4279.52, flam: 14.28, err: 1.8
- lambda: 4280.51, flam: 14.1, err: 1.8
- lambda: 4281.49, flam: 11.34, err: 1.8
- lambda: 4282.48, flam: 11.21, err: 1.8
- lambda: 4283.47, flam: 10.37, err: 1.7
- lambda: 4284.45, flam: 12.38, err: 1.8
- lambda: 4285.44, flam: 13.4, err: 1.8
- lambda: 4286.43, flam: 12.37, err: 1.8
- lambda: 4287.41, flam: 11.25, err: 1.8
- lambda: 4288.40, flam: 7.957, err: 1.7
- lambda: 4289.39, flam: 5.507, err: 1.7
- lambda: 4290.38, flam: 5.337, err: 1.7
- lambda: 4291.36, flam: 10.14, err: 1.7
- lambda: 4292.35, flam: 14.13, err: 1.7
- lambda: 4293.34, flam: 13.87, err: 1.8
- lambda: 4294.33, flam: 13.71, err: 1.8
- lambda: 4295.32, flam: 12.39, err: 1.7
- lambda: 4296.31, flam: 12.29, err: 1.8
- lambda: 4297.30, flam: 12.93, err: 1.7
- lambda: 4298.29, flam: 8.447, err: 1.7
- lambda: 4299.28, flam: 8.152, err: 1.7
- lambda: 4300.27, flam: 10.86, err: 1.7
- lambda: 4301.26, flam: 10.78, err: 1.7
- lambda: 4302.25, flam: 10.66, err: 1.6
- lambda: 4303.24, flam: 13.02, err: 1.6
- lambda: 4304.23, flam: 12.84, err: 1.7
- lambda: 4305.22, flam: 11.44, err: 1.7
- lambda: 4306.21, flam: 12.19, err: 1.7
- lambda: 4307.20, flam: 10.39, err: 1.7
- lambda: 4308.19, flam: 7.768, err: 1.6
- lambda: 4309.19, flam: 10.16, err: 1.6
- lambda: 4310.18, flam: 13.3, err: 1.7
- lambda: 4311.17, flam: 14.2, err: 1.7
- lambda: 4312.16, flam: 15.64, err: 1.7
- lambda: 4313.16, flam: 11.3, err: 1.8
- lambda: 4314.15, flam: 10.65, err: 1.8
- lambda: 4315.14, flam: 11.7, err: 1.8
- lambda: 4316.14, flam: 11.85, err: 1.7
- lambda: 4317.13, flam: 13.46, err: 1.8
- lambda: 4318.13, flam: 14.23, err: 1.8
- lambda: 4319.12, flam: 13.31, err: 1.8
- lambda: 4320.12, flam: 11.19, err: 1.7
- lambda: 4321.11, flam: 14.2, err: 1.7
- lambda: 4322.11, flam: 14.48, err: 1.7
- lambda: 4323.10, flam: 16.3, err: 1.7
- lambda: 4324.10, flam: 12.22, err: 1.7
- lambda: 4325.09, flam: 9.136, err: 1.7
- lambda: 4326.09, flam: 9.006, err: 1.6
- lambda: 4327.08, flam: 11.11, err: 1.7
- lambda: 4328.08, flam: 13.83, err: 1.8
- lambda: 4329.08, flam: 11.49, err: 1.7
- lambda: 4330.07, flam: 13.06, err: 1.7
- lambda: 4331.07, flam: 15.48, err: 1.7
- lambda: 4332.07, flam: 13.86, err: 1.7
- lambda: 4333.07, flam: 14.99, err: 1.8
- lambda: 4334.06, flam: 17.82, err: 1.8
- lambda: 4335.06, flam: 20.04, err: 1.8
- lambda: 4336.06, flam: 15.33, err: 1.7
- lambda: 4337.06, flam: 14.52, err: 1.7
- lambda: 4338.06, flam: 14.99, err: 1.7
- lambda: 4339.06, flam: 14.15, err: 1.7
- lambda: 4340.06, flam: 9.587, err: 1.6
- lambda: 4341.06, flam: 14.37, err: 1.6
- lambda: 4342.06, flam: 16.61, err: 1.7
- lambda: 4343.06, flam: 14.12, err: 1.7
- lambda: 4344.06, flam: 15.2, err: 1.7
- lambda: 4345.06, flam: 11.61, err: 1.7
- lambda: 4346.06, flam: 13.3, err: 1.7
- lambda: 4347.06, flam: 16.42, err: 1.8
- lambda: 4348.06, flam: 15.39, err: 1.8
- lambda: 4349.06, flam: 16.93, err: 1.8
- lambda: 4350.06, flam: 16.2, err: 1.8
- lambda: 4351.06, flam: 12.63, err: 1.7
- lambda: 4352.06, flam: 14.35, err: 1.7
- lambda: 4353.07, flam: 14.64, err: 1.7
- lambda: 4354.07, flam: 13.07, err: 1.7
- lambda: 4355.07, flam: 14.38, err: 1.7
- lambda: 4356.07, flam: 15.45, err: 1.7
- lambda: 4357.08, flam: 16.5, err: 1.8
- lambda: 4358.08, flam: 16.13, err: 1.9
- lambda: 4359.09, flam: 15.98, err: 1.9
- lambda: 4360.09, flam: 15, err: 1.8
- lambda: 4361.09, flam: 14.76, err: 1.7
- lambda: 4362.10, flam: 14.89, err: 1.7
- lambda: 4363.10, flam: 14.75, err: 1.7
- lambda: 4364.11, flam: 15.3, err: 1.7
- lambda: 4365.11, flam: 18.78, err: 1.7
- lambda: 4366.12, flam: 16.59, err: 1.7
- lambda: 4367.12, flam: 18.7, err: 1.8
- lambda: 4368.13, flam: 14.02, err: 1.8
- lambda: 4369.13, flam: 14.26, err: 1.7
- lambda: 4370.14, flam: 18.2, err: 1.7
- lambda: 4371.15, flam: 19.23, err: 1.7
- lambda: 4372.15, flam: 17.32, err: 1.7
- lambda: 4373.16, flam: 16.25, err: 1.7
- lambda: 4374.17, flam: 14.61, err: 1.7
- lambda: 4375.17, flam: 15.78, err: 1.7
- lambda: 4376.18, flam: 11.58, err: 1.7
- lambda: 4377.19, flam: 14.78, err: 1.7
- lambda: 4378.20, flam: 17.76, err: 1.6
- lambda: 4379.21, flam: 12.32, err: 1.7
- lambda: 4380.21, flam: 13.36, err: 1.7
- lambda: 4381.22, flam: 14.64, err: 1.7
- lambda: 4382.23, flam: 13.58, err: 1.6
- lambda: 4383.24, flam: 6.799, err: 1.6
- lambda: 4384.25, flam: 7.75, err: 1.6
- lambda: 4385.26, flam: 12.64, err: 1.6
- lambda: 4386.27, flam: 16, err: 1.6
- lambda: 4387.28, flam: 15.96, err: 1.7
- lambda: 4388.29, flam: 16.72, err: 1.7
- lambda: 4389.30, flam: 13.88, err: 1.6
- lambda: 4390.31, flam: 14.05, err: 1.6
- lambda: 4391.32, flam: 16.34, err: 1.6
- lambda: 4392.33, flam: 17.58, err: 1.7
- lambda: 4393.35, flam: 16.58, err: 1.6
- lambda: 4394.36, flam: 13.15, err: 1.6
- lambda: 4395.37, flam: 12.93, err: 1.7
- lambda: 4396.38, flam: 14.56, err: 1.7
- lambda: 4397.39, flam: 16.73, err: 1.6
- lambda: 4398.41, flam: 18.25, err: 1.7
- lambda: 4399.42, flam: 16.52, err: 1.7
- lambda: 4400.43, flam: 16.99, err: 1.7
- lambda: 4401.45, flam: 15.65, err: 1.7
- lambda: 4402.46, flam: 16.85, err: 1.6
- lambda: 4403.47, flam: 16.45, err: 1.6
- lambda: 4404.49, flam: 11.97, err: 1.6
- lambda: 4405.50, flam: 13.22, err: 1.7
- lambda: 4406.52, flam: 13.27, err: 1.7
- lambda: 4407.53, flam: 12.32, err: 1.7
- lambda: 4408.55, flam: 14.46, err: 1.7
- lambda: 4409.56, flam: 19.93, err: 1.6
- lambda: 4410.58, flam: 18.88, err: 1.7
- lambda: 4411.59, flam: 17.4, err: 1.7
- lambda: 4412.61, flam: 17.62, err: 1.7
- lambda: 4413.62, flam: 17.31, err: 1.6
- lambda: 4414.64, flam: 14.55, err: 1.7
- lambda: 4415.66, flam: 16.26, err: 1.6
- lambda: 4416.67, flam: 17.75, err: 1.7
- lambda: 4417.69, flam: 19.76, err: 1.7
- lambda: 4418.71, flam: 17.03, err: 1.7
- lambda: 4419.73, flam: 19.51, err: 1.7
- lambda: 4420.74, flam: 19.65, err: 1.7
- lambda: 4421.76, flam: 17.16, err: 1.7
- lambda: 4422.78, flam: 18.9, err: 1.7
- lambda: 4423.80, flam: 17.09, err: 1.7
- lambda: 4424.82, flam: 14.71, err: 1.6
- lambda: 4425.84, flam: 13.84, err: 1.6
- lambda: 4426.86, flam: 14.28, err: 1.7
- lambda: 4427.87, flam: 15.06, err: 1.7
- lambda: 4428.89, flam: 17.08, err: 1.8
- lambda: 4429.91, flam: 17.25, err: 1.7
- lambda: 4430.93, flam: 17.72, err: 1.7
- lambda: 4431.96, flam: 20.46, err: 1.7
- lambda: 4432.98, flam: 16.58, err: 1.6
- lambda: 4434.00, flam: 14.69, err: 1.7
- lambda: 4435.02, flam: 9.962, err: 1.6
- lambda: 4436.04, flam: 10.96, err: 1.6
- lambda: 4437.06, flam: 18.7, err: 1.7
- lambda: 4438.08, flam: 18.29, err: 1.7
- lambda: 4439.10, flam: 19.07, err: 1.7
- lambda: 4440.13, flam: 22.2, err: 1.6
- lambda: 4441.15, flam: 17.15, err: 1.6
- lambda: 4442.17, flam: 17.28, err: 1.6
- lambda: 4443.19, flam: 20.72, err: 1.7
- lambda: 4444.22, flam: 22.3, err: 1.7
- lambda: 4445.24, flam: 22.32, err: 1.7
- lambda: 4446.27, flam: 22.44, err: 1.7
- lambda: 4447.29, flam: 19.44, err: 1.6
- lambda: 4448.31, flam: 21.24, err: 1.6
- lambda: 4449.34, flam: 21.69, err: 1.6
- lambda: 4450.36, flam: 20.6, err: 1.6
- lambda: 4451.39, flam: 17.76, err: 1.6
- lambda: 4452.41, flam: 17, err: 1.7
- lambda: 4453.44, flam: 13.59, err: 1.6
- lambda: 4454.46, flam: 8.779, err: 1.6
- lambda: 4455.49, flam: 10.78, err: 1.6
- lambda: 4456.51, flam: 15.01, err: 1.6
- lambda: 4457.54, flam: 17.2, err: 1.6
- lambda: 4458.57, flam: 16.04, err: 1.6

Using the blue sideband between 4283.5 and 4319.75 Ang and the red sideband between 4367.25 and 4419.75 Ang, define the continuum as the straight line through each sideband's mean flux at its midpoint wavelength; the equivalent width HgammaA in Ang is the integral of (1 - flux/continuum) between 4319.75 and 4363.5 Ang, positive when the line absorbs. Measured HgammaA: -3.72 Ang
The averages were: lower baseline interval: 11.5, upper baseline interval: 15.4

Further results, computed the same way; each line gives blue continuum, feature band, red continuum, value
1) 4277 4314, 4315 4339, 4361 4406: -1.7 Ang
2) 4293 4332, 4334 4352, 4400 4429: -2.0 Ang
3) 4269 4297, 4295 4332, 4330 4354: 2.3 Ang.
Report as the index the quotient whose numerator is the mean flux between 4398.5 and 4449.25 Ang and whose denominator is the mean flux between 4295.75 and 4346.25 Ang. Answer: 1.3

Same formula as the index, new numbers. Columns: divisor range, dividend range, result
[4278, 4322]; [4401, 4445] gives 1.44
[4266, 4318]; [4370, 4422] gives 1.39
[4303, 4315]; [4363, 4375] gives 1.39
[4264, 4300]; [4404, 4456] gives 1.55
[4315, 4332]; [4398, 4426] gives 1.30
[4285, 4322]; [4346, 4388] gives 1.29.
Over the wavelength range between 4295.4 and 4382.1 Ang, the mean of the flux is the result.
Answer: 13.9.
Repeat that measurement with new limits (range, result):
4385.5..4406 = 15.5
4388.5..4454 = 17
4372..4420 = 15.3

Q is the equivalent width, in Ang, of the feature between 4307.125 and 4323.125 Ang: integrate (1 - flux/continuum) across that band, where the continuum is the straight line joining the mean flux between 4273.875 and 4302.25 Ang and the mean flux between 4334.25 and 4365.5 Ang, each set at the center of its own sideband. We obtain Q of 0.3 Ang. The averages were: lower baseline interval 11.1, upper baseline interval 15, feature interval 12.5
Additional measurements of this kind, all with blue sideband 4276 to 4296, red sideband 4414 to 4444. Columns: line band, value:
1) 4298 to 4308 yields 1.1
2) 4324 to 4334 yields 0.4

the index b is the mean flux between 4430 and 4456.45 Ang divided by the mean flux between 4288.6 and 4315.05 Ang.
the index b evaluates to 1.6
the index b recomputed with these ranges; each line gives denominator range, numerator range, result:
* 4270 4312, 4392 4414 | 1.45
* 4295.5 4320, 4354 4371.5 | 1.36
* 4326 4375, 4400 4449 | 1.14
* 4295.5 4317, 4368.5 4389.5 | 1.26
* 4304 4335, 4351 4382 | 1.20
